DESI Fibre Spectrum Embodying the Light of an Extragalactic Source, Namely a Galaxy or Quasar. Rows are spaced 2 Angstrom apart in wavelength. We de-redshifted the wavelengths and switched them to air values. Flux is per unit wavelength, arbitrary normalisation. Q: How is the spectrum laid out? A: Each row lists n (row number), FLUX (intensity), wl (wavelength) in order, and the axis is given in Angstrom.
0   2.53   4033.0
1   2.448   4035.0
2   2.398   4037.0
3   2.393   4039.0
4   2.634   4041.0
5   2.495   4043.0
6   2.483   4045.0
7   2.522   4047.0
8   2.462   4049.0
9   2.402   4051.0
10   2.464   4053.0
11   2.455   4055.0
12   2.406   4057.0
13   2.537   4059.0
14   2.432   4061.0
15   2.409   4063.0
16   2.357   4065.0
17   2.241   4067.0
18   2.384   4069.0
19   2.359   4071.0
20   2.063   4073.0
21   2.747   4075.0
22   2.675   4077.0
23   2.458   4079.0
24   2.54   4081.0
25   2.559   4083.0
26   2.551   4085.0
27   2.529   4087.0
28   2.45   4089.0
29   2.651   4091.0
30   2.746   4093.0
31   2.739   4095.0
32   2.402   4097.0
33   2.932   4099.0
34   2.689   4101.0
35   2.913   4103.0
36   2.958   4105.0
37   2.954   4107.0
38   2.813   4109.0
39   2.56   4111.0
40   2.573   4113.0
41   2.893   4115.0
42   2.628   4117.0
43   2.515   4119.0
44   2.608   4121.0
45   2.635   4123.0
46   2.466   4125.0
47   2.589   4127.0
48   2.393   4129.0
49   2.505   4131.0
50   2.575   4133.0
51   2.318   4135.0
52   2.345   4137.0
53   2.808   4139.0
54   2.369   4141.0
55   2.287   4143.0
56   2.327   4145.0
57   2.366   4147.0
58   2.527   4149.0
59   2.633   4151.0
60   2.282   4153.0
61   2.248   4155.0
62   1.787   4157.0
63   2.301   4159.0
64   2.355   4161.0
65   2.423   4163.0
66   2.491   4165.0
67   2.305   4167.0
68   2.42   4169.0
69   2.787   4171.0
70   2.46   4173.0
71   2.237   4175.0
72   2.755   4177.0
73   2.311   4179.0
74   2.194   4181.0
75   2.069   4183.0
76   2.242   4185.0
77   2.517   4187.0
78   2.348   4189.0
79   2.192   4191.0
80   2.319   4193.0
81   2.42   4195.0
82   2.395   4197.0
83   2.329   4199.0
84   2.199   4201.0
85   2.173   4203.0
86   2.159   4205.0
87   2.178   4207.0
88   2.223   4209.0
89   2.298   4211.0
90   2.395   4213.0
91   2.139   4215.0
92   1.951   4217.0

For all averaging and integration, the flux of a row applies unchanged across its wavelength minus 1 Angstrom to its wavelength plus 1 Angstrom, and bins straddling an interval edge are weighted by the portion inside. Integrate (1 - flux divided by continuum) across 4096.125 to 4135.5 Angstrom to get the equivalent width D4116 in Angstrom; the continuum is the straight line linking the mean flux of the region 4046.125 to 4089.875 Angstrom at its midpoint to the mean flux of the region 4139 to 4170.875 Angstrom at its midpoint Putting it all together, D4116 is -4.0 Angstrom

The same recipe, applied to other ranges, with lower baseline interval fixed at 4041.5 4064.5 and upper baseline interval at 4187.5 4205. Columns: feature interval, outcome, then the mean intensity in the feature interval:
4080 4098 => -1.1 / 2.57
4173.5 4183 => -0.1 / 2.35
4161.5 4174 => -0.8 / 2.48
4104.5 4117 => -2.0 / 2.77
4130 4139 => -0.4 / 2.48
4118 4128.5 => -0.8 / 2.55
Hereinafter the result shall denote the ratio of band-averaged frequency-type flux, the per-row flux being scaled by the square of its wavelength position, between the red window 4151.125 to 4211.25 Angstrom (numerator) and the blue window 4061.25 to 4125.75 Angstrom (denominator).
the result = 0.93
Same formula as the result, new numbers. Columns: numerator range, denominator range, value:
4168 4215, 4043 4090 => 1.01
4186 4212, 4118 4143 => 0.95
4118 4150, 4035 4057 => 1.05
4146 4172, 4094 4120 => 0.89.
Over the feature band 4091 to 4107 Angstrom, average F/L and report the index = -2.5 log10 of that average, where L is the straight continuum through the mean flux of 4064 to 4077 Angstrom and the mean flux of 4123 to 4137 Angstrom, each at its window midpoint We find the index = -0.14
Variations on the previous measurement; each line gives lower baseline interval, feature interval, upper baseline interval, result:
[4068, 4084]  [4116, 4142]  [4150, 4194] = -0.051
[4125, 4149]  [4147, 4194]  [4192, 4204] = 0.006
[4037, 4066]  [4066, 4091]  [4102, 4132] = 0.032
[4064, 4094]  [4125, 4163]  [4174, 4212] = -0.007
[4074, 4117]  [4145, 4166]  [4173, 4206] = 0.047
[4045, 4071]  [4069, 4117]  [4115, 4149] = -0.076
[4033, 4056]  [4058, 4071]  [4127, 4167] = 0.029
